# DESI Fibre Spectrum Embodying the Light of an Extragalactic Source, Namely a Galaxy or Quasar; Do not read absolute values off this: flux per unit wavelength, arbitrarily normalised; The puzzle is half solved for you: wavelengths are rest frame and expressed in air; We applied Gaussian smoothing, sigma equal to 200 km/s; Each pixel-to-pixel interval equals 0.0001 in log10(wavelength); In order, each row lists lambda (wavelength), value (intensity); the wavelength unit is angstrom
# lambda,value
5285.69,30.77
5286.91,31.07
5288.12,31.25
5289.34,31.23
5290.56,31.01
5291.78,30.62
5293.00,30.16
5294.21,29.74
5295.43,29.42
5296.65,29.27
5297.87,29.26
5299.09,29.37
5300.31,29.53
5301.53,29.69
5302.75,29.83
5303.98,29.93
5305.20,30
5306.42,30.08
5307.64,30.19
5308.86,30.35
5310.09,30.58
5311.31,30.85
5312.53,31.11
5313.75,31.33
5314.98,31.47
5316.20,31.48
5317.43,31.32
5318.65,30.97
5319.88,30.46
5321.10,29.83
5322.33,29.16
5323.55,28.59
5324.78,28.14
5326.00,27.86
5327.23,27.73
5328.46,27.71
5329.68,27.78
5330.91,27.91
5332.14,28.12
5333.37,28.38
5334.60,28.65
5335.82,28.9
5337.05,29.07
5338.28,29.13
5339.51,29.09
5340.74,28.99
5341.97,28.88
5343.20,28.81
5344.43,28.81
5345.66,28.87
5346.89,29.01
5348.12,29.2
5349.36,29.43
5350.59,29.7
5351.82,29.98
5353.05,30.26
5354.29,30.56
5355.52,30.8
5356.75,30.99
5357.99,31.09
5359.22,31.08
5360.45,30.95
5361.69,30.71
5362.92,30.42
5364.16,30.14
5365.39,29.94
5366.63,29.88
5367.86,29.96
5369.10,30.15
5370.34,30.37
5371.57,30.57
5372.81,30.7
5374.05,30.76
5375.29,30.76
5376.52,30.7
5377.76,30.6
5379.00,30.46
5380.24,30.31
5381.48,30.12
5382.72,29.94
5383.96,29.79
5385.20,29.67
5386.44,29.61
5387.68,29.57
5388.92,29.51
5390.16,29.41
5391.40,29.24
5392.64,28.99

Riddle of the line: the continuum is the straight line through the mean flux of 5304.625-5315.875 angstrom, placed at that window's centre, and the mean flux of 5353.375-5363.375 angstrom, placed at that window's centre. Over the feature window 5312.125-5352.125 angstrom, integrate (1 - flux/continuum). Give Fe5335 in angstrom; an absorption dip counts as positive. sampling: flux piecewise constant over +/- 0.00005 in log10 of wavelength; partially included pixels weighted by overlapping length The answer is 1.95 angstrom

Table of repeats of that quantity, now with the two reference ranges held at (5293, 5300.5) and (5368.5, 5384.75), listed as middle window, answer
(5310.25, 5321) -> -0.5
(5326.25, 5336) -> 0.6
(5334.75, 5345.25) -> 0.4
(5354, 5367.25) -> -0.2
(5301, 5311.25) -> -0.2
